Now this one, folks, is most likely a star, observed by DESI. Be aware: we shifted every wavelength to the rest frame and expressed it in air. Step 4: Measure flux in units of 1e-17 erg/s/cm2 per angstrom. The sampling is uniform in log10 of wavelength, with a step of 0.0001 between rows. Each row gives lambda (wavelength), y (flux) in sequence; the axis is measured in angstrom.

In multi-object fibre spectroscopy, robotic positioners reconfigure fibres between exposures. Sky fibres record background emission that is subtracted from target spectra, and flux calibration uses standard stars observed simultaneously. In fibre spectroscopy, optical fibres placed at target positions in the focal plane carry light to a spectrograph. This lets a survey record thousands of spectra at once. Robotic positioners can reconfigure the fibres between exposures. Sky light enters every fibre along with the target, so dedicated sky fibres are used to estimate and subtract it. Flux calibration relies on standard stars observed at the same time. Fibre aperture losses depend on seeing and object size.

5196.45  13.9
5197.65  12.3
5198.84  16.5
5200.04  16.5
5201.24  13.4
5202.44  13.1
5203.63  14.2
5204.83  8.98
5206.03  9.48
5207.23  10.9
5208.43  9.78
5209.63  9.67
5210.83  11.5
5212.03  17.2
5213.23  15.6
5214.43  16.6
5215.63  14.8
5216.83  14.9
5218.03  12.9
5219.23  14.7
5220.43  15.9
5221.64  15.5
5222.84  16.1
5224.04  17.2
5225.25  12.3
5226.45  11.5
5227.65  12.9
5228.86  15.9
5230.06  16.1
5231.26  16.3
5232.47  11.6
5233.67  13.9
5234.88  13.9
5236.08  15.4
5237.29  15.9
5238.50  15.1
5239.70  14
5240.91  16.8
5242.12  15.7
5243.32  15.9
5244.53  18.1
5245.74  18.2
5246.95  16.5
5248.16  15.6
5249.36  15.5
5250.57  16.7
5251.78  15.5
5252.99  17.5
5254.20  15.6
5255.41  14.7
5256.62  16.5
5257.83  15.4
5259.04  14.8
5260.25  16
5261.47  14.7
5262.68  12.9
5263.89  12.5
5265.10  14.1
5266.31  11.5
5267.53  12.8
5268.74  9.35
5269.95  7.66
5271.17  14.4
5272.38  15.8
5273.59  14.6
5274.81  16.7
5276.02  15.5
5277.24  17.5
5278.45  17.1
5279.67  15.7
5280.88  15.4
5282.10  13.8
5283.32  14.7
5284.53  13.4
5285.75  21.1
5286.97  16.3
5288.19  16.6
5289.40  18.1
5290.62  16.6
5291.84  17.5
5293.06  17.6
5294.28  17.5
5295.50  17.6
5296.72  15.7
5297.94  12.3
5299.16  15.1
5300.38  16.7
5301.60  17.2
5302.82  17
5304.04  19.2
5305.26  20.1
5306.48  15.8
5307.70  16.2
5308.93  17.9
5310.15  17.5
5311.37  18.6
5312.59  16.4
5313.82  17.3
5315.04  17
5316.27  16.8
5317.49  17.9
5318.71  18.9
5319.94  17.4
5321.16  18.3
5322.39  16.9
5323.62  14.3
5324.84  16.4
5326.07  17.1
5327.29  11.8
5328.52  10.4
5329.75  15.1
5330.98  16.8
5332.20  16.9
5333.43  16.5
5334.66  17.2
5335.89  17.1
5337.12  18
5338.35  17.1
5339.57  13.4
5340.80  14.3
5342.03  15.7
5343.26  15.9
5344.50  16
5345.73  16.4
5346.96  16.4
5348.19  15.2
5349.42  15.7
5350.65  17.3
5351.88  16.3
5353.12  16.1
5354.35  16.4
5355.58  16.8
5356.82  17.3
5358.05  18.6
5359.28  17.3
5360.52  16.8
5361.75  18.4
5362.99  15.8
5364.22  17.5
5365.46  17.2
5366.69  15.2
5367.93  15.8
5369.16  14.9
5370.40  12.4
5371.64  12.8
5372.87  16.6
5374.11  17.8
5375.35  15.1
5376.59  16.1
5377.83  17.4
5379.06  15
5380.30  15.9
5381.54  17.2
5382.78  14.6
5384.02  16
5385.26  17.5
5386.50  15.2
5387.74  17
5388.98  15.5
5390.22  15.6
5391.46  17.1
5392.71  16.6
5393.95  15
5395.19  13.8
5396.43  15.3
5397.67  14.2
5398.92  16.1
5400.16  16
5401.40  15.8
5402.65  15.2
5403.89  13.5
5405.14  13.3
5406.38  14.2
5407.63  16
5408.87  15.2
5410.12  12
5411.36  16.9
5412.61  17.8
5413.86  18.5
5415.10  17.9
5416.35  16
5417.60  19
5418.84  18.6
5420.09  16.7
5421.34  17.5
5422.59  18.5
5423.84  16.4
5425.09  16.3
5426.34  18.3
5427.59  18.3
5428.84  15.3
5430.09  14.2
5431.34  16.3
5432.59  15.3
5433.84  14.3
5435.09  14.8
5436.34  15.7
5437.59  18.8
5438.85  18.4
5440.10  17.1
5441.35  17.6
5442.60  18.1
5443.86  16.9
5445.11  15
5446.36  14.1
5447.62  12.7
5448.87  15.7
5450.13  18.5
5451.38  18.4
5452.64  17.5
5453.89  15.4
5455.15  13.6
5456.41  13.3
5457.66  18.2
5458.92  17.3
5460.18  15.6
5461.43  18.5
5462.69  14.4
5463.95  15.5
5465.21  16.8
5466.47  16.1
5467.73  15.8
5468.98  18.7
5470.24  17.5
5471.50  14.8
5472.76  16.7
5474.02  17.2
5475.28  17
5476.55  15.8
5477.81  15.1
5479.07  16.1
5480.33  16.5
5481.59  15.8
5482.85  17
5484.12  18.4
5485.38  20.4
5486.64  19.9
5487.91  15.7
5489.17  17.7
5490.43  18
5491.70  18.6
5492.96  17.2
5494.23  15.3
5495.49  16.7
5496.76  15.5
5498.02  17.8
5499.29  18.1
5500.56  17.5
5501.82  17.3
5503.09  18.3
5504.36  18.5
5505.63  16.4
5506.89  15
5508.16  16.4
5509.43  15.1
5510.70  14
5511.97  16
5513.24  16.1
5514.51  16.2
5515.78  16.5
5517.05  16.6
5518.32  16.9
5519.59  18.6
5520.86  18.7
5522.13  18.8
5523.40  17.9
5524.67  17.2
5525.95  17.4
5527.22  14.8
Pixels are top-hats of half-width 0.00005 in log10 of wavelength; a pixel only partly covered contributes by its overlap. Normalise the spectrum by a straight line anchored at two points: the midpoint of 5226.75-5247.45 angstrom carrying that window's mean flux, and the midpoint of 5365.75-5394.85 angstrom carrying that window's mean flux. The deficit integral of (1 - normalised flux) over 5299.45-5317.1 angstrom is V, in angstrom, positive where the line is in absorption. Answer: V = -2.1 angstrom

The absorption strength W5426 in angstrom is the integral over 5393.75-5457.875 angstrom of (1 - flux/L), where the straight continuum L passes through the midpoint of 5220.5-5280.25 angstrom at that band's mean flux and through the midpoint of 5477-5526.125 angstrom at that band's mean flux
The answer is 1.2 angstrom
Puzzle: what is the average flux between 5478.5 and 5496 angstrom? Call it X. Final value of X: 17.4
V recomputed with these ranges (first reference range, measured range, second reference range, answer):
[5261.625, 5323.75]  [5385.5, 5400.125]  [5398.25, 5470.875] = 0.50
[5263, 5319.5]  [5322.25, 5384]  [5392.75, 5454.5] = 0.35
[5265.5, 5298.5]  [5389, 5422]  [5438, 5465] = 0.24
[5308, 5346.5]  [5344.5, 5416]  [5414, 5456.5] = 2.15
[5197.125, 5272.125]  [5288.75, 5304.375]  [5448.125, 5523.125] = -1.88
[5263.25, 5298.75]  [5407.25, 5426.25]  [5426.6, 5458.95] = -1.08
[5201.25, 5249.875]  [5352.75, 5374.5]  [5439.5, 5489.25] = -0.93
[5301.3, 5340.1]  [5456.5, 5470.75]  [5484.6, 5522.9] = 0.35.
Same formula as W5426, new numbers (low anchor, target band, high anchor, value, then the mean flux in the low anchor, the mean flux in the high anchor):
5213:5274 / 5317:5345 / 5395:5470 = -1.1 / 14.8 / 16.2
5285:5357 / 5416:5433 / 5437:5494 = -0.3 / 16.6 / 16.7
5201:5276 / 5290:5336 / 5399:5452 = -4.6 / 14.4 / 16.3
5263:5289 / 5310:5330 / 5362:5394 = -1.6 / 14.6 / 15.9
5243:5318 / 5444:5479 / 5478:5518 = 1.3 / 15.9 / 16.9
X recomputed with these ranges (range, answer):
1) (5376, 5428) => 16.2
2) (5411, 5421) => 17.7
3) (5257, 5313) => 15.7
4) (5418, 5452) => 16.6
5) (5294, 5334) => 16.6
